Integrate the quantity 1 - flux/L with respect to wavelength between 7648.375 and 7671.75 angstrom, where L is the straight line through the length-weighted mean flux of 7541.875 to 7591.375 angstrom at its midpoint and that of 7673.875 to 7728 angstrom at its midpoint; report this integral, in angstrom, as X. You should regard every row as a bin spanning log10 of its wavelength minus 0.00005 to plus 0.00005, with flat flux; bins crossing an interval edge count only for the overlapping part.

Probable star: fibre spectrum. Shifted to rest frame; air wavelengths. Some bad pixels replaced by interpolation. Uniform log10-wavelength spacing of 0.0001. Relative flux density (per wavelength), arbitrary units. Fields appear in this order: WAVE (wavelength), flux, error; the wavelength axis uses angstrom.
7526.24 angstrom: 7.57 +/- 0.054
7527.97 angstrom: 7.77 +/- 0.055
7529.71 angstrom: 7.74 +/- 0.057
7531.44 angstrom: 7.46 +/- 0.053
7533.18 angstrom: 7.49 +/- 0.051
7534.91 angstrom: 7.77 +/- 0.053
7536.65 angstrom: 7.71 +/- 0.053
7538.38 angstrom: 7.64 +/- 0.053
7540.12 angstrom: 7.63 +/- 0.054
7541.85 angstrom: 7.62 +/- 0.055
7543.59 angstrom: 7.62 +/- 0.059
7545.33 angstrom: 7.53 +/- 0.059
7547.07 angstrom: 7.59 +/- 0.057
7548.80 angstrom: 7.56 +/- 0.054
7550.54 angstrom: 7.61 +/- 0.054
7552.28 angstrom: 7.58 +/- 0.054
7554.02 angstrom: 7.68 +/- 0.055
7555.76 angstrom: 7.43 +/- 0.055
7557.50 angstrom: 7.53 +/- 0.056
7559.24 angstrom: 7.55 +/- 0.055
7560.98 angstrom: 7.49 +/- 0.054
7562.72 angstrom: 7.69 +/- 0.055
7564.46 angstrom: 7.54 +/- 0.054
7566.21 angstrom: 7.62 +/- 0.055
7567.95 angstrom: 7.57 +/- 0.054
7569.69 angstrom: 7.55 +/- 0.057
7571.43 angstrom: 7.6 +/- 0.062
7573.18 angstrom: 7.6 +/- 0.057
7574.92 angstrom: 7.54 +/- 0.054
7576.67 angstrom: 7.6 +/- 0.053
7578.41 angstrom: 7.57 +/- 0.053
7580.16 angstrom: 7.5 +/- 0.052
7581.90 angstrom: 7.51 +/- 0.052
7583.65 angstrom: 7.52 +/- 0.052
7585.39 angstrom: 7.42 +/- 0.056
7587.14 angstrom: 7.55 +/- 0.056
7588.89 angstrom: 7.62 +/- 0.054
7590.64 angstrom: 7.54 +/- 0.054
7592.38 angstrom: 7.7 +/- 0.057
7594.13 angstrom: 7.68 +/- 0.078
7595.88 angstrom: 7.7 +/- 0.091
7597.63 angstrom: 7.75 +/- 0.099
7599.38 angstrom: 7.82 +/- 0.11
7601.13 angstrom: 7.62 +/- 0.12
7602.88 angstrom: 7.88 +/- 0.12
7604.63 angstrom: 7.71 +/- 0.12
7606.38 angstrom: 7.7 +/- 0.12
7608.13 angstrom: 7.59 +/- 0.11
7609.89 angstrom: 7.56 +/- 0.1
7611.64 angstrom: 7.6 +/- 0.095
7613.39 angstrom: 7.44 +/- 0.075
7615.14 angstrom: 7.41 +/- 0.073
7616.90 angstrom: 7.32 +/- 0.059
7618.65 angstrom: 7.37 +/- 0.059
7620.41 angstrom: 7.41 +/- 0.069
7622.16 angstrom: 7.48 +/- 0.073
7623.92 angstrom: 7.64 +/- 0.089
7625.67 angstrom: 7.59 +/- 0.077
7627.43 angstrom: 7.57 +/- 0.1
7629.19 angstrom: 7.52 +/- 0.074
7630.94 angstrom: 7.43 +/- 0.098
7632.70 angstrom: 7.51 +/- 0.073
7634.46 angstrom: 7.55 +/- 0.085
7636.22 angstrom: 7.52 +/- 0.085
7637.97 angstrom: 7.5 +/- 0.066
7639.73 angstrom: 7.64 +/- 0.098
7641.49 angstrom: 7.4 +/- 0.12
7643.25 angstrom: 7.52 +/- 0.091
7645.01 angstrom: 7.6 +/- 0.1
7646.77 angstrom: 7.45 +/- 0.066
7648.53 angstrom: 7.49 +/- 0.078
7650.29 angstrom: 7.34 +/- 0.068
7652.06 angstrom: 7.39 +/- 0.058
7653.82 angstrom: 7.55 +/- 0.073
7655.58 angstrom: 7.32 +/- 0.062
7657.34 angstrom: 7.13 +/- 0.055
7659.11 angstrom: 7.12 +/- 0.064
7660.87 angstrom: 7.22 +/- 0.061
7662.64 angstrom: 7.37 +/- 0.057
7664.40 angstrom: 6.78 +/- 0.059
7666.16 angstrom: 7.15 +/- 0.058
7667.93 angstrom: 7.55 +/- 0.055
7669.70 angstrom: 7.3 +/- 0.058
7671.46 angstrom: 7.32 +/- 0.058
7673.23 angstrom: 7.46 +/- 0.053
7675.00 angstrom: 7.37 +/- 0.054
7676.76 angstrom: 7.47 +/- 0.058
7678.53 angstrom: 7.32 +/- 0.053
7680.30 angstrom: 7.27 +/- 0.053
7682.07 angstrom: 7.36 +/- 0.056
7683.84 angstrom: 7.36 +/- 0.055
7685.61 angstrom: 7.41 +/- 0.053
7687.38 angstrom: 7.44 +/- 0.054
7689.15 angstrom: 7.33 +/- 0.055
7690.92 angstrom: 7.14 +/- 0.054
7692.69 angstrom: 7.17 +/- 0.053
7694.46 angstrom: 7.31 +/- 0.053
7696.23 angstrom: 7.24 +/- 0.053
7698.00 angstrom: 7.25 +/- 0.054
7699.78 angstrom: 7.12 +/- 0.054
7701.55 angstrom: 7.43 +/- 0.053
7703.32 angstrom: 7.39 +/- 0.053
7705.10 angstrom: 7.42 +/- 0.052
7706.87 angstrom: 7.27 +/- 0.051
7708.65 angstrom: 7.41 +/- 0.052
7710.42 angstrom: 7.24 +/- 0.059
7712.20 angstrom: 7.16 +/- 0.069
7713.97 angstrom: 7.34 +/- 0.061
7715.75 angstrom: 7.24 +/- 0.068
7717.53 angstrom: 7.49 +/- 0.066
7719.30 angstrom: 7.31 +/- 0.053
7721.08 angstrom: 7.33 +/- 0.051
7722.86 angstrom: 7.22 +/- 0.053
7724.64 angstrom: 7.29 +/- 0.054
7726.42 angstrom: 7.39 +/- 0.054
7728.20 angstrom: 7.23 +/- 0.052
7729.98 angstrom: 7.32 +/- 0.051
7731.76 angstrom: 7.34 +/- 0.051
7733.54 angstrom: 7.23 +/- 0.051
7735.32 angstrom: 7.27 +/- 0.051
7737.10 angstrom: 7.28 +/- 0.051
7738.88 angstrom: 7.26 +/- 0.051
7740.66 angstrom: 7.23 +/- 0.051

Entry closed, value 0.3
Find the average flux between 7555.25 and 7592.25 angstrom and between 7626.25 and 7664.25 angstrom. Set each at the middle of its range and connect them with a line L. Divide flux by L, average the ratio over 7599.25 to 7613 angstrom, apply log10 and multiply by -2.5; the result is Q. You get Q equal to -0.03 mag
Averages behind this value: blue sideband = 7.55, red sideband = 7.42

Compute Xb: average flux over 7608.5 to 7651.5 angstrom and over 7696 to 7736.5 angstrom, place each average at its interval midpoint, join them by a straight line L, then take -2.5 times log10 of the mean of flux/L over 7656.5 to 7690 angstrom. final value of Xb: 0.01 mag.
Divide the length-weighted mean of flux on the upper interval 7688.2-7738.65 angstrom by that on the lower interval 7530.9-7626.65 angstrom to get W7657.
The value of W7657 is 0.96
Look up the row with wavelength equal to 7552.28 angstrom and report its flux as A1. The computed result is 7.58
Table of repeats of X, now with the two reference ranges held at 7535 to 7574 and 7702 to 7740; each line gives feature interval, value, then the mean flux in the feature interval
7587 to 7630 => -0.5 angstrom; 7.59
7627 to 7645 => -0.2 angstrom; 7.52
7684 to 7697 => 0.1 angstrom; 7.3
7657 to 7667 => 0.4 angstrom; 7.13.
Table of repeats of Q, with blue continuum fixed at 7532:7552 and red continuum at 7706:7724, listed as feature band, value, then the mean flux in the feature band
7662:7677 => 0.011 mag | 7.3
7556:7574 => 0.000 mag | 7.57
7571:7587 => 0.001 mag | 7.54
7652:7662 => 0.018 mag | 7.28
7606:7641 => -0.007 mag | 7.51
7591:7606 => -0.031 mag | 7.73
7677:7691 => 0.002 mag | 7.34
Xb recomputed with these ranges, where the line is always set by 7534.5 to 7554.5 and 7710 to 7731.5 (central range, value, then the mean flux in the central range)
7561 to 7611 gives -0.01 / 7.61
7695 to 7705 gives 0.01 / 7.3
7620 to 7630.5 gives -0.01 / 7.54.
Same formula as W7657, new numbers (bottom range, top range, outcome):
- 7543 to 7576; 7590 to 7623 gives 1.00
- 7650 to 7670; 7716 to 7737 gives 1.01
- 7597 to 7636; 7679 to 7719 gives 0.97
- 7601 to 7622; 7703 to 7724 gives 0.97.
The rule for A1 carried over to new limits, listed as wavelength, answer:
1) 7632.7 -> 7.51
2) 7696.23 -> 7.24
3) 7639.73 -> 7.64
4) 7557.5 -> 7.53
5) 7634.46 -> 7.55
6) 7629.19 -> 7.52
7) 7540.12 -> 7.63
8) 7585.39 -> 7.42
